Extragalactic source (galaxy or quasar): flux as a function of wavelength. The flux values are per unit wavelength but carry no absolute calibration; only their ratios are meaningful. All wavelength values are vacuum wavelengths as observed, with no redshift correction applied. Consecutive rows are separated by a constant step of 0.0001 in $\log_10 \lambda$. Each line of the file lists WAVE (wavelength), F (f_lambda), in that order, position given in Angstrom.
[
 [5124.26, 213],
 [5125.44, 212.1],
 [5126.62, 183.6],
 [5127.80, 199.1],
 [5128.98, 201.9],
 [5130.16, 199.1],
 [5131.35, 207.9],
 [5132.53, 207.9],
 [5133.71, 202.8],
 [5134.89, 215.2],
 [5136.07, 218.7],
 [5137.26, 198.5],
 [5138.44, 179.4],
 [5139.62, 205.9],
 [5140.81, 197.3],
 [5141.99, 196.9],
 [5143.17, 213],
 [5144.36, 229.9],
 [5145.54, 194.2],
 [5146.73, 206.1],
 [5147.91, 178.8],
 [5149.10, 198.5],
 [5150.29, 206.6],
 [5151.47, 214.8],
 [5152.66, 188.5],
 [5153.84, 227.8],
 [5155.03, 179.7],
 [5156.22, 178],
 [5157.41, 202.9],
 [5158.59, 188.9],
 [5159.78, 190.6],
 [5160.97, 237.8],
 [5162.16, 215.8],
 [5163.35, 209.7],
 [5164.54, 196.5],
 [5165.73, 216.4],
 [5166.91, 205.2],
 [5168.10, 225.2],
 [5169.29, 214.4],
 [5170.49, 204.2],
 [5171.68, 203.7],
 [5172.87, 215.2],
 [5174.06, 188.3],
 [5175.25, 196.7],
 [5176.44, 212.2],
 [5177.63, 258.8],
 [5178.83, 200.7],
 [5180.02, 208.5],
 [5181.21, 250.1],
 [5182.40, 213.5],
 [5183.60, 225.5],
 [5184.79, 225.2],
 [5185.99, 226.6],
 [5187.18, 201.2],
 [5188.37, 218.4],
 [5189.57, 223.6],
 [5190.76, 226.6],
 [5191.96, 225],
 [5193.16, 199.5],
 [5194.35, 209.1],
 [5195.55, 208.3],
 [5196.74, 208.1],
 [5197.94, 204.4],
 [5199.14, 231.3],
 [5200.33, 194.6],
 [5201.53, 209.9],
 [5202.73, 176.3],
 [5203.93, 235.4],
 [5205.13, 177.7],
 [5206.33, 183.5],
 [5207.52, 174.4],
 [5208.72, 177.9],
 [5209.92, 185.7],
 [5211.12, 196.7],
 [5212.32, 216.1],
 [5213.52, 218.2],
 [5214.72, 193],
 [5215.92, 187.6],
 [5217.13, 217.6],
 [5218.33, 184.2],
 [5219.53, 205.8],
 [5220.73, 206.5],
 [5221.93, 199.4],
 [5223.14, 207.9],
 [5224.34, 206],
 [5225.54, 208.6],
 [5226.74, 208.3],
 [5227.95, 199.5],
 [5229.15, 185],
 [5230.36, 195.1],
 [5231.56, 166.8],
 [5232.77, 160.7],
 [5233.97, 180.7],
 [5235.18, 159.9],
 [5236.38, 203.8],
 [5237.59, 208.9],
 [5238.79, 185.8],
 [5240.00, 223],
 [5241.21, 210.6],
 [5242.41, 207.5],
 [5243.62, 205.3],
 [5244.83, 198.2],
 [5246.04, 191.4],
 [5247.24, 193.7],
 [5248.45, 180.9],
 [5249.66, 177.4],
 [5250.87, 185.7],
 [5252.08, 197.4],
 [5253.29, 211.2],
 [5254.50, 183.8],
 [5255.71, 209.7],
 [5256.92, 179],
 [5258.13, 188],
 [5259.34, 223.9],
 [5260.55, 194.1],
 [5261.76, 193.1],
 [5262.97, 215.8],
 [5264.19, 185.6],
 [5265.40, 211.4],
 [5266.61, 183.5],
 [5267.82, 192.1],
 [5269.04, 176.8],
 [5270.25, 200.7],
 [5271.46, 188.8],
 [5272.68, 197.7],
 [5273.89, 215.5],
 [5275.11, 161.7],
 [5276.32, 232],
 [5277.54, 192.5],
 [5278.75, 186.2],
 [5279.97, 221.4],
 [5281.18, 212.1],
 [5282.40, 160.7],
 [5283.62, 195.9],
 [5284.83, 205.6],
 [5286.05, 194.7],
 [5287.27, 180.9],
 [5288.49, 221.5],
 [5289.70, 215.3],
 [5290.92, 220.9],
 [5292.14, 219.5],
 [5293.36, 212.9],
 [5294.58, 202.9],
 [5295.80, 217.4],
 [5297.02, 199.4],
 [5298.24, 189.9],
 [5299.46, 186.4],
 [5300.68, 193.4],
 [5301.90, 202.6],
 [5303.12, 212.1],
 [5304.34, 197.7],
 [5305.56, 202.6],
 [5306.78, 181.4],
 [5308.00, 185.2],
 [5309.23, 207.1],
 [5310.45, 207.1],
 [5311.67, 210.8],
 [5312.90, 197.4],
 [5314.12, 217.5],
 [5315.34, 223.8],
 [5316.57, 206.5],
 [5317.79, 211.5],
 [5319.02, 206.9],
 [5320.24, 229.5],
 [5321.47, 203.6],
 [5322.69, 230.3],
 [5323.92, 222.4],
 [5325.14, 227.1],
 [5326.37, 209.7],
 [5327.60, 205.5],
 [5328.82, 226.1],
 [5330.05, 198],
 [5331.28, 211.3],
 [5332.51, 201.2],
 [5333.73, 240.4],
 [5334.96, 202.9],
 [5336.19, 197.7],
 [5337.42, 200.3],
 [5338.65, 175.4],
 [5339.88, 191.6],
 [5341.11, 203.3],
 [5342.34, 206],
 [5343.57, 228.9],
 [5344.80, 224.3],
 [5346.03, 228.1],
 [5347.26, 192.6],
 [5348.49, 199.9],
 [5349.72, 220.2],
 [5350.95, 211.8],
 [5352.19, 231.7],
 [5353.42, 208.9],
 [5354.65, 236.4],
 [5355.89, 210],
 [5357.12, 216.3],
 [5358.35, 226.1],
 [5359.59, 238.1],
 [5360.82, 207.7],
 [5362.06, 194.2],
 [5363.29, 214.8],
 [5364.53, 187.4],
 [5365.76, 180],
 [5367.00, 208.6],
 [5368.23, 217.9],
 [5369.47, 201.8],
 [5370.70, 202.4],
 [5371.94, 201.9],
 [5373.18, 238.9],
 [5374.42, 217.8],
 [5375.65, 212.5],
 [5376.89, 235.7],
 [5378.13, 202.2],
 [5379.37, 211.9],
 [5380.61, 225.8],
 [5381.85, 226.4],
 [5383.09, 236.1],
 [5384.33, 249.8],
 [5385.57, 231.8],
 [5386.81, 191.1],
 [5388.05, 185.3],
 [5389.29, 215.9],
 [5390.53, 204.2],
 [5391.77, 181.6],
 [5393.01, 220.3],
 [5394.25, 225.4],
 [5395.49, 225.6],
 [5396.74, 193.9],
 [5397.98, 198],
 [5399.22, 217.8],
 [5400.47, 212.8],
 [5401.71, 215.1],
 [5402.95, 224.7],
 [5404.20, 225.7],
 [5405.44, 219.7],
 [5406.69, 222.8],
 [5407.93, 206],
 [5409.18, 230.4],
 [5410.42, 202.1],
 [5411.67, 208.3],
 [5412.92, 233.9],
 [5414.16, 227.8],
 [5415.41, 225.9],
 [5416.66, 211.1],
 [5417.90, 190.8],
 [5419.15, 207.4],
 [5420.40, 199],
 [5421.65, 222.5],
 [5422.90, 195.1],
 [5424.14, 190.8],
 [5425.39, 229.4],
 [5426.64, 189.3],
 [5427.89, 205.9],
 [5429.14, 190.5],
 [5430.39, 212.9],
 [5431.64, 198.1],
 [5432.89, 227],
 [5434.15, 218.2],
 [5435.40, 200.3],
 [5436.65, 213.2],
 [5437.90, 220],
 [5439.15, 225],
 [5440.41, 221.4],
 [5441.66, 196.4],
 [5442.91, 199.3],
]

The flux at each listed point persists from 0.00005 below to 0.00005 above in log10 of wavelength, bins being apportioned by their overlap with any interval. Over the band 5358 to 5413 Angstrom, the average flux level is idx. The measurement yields 214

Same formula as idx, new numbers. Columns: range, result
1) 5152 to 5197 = 211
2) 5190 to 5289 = 198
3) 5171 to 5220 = 208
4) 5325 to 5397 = 212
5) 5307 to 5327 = 212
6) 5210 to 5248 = 198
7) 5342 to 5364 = 216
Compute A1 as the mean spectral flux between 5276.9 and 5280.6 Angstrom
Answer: 200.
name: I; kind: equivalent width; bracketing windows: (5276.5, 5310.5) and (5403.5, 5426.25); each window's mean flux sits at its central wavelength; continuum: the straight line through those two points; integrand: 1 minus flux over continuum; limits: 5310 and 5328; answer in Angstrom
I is -0.9 Angstrom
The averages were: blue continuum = 201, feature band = 214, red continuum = 214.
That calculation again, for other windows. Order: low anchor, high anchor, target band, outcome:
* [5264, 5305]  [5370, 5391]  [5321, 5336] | -0.5 Angstrom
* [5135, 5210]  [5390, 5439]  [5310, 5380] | -0.5 Angstrom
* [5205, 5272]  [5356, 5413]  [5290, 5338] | -0.8 Angstrom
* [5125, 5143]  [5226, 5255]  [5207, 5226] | -0.4 Angstrom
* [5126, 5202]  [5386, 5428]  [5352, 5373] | -0.1 Angstrom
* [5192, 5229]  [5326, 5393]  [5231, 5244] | 0.7 Angstrom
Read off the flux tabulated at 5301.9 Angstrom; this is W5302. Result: 202.6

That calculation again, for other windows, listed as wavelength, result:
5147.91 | 178.8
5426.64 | 189.3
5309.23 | 207.1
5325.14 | 227.1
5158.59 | 188.9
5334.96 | 202.9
